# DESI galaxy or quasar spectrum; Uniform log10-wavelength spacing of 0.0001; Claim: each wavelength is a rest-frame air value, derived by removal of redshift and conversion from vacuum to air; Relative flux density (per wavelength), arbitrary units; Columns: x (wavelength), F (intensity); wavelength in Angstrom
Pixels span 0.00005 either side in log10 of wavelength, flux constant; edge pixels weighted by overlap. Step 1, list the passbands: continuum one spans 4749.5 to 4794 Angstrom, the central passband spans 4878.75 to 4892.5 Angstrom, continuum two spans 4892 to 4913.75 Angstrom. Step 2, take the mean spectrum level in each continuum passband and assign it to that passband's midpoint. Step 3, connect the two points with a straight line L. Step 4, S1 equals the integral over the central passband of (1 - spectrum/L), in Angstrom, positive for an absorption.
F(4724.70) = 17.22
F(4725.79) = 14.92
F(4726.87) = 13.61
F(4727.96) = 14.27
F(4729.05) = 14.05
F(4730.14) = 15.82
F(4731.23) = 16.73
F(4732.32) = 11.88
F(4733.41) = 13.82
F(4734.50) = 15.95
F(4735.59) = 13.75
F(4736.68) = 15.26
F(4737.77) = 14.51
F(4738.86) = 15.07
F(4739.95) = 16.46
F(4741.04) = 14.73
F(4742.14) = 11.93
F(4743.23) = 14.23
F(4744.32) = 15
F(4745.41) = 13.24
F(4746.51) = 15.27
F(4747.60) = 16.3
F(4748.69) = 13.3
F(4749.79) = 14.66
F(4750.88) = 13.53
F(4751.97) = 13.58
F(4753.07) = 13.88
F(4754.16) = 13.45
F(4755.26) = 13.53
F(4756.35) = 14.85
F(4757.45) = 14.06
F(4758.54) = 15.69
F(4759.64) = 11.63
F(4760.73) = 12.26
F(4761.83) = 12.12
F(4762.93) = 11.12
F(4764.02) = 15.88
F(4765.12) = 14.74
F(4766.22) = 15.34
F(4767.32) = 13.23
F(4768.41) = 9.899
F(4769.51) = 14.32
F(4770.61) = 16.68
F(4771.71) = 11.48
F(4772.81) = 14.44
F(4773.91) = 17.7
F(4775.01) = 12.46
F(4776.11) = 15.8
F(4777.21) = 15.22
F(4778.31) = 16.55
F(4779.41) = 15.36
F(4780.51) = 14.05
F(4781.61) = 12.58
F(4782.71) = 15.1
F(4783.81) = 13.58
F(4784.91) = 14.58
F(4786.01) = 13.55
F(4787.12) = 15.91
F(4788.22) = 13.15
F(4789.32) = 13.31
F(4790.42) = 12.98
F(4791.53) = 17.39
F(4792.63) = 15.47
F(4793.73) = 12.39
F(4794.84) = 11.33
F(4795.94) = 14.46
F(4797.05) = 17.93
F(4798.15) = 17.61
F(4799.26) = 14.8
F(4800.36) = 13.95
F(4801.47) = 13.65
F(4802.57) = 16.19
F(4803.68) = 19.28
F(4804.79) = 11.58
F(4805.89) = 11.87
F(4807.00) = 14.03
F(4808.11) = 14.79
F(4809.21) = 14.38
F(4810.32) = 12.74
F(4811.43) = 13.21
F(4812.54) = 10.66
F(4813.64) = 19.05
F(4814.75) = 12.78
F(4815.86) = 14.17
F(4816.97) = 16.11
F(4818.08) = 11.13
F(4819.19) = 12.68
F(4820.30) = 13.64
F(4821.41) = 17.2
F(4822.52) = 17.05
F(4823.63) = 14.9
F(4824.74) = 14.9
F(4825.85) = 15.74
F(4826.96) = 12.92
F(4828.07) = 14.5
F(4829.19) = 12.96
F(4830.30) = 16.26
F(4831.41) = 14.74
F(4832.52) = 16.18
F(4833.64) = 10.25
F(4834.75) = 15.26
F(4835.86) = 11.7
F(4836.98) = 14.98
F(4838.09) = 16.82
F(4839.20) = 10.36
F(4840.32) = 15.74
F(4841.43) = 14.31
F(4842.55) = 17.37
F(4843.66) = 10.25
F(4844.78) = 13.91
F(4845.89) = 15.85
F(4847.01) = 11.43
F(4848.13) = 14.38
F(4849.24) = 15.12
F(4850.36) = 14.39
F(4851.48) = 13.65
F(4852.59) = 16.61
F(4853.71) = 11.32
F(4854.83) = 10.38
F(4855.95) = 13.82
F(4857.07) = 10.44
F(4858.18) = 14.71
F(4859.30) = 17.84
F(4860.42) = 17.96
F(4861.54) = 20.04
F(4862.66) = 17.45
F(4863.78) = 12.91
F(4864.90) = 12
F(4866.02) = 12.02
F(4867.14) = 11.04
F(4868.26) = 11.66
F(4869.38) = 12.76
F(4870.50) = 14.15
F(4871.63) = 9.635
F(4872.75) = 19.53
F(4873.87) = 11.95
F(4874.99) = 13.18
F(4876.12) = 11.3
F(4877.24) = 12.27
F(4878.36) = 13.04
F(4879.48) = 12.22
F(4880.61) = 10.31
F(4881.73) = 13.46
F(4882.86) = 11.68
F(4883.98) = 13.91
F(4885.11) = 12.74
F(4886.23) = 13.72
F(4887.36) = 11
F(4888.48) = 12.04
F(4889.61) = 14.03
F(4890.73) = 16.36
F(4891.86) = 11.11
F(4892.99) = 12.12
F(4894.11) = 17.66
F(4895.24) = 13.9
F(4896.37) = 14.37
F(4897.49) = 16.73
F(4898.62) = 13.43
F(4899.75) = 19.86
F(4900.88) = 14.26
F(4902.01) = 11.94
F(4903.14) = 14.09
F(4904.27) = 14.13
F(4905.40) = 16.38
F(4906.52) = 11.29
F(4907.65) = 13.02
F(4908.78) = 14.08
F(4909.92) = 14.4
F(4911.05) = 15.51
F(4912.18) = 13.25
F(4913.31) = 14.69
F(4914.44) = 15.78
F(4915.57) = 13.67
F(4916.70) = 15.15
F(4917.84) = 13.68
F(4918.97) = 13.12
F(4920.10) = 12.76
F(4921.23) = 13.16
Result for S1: 1.6 Angstrom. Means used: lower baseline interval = 14.1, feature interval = 12.7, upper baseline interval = 14.4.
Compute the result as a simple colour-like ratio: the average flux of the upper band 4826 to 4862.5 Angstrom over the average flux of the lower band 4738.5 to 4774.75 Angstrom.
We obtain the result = 1.02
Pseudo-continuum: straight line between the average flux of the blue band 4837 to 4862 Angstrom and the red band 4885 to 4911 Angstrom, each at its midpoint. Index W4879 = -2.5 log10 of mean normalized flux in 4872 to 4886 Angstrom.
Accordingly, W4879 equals 0.10 mag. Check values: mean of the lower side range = 14.4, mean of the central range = 12.9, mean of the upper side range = 14.1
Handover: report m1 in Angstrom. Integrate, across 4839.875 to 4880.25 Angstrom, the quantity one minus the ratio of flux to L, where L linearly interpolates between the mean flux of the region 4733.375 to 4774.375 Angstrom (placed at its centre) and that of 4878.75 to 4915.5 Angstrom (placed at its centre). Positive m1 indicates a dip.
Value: 0.4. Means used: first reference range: 14.1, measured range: 13.8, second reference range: 13.9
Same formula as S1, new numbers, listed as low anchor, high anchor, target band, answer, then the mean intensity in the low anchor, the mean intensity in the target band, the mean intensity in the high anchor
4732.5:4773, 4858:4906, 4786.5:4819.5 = -0.84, 14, 14.3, 13.9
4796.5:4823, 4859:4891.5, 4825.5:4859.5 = 0.19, 14.6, 14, 13.5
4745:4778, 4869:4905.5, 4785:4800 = -0.78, 14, 14.6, 13.6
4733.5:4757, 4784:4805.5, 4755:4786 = 0.98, 14.4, 14.1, 14.7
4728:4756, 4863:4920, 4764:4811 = -1.01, 14.4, 14.4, 13.5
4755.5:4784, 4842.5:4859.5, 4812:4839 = -1.17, 14.1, 14.4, 13.7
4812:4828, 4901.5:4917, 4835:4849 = 0.41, 14.5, 14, 14.1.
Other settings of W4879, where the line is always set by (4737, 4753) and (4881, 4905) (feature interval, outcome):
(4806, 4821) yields 0.032 mag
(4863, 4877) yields 0.102 mag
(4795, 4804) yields -0.107 mag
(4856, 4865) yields -0.109 mag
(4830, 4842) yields -0.007 mag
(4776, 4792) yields -0.021 mag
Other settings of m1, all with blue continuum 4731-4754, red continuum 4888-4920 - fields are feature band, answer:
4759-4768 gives 0.7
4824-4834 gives 0.0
